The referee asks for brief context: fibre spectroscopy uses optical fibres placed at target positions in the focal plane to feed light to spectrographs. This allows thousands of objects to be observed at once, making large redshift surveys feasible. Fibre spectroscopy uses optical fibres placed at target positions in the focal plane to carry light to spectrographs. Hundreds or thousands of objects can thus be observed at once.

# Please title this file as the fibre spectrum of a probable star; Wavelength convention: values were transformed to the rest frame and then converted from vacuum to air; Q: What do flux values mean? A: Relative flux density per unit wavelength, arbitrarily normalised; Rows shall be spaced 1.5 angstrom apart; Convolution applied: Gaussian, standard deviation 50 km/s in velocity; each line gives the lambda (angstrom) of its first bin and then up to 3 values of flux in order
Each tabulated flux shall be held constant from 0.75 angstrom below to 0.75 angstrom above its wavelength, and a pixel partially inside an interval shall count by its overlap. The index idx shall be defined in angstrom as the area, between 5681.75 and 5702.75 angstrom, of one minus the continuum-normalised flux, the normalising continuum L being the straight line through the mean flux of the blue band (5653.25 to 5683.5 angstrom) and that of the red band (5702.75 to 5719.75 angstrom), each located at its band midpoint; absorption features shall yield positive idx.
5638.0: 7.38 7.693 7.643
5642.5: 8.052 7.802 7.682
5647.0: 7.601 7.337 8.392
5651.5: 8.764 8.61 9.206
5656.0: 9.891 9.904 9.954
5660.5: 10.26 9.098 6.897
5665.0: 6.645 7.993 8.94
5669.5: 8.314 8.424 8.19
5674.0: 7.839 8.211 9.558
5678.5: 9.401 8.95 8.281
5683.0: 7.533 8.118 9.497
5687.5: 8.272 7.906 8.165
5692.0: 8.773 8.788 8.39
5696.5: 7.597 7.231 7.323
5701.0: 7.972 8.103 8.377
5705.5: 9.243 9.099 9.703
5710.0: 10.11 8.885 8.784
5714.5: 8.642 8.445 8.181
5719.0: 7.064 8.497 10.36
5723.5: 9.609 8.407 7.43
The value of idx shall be 1.4 angstrom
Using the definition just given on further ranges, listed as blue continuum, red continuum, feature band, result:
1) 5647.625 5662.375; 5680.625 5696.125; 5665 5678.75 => 0.52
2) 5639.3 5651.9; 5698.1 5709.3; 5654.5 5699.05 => -1.82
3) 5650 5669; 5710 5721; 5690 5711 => 0.16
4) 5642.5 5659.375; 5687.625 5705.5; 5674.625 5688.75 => -0.58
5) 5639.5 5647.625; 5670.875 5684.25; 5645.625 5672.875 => -1.62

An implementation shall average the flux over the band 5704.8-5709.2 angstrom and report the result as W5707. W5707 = 9.35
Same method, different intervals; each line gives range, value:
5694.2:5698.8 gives 7.75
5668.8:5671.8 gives 8.37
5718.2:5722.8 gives 8.65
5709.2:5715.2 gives 9.11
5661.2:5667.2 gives 7.68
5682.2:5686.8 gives 8.38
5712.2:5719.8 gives 8.23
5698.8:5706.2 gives 8.2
